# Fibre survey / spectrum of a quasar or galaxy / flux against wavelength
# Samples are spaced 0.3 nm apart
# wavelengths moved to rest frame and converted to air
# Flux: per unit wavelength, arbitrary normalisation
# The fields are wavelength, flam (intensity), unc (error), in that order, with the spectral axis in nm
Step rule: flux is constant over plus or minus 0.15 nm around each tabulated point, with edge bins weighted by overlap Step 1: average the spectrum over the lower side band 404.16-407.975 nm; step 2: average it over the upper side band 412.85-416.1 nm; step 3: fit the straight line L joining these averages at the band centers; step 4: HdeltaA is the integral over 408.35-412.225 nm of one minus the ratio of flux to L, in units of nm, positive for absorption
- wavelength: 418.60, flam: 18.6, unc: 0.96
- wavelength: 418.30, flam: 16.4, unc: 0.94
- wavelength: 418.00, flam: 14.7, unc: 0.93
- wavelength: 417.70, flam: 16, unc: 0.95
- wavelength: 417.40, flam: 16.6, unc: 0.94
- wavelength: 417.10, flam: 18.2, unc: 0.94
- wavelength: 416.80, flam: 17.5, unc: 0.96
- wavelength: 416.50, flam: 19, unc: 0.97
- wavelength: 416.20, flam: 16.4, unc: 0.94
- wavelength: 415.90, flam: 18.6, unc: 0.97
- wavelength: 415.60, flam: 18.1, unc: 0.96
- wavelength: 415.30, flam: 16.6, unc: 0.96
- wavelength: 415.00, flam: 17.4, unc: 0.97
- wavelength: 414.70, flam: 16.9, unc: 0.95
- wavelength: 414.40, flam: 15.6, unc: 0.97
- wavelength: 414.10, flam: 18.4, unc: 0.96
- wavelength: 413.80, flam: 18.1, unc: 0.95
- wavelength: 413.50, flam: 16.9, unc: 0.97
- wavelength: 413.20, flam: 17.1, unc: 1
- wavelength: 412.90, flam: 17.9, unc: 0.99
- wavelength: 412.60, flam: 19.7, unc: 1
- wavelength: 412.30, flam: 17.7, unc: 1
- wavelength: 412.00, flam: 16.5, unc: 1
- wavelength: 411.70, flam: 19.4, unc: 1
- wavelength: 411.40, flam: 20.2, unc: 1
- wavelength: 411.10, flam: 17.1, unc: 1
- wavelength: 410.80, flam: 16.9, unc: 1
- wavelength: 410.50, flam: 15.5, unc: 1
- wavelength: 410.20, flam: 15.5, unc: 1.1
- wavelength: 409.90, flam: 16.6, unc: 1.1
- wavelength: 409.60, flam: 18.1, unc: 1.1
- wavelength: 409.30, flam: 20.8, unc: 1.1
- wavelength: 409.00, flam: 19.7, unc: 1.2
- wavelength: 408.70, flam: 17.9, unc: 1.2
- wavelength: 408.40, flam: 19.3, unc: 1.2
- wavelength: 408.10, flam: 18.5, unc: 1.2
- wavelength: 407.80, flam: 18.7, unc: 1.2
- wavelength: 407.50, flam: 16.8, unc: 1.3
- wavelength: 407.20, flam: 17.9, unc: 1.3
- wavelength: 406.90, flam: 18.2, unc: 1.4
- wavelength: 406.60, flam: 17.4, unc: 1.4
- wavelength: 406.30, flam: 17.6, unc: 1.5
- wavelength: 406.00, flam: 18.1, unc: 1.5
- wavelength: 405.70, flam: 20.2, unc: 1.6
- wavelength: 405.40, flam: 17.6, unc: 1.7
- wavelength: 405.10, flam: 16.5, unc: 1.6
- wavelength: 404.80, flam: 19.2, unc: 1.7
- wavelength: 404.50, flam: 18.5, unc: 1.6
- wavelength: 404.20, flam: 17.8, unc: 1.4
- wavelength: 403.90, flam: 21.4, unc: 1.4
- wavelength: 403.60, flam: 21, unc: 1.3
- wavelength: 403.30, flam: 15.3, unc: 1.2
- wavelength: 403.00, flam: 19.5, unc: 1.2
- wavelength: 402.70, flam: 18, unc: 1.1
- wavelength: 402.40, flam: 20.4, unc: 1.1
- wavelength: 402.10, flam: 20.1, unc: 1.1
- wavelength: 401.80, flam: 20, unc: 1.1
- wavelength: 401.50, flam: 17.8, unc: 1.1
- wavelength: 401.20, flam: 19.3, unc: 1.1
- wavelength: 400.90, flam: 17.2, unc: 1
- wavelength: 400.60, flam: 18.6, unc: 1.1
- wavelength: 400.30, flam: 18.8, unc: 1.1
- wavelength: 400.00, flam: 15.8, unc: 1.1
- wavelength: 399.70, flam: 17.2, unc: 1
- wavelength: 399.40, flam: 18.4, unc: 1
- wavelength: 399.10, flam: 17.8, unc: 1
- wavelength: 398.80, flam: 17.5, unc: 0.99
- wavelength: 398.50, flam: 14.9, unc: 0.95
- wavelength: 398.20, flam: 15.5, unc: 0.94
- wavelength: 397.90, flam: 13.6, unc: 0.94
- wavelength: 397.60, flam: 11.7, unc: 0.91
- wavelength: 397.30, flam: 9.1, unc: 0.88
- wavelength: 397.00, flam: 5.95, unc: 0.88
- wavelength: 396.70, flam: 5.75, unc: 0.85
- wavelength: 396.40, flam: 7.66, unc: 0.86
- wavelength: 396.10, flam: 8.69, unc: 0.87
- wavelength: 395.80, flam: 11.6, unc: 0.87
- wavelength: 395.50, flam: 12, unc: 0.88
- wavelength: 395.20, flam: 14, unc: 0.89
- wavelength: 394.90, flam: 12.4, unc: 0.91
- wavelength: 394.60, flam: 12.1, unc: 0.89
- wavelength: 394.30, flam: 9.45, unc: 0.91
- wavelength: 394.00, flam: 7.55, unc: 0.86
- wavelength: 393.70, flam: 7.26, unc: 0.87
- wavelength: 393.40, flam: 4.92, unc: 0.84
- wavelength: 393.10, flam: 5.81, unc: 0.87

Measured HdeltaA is -0.04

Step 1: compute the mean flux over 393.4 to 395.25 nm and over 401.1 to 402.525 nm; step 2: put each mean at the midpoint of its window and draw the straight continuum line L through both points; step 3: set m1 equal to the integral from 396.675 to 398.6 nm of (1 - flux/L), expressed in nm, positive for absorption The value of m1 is 0.42 nm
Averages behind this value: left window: 9.82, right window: 19.5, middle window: 11.2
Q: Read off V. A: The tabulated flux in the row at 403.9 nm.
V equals 21.4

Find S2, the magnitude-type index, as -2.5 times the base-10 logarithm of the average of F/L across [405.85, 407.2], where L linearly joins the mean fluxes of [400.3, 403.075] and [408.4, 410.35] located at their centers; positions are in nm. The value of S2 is 0.04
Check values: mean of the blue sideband 19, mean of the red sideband 18.2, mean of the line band 17.8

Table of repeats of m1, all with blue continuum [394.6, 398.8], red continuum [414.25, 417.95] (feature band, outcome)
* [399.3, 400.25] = -0.393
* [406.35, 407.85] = -0.343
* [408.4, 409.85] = -0.378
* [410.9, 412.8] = -0.299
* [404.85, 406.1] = -0.381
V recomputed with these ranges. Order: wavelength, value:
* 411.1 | 17.1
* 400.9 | 17.2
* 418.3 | 16.4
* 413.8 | 18.1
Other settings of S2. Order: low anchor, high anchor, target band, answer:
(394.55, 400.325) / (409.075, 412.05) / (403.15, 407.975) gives -0.15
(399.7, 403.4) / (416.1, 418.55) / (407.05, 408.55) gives -0.03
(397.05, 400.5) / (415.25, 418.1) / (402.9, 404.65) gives -0.19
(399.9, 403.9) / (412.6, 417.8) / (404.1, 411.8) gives 0.00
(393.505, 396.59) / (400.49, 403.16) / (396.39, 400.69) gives 0.07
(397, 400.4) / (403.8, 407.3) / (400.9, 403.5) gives -0.13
